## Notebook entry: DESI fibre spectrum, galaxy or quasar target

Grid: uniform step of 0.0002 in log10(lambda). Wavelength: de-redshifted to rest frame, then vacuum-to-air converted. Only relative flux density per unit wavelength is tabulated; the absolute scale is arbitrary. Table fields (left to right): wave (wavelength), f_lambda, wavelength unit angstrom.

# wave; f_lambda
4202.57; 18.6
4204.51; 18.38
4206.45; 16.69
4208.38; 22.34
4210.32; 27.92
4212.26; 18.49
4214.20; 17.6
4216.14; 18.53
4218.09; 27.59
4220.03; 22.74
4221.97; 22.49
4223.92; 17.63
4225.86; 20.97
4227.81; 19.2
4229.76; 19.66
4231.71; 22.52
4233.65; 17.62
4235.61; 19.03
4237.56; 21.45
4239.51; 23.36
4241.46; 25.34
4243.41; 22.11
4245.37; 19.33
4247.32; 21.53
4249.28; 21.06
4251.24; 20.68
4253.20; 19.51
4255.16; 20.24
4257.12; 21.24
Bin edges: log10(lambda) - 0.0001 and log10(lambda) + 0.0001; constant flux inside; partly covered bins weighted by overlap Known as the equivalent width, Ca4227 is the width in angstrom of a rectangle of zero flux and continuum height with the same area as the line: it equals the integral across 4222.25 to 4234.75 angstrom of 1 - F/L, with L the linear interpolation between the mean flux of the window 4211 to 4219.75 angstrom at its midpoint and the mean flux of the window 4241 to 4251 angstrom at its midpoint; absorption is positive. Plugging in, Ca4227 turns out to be 0.87 angstrom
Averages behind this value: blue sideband 21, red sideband 21.6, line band 19.7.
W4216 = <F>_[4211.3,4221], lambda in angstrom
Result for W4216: 21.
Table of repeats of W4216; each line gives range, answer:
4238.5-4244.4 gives 23.6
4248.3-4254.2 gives 20.4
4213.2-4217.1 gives 18.1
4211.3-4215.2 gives 18.1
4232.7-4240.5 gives 20.4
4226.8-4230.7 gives 19.4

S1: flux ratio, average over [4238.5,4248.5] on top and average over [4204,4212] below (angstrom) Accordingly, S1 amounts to 1.05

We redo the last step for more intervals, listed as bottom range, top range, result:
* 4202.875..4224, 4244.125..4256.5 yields 0.97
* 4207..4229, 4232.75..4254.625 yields 0.99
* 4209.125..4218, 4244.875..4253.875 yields 0.96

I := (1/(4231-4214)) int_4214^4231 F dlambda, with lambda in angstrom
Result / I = 20.9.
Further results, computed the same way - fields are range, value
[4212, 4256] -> 20.8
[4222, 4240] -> 20.2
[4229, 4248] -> 21.2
